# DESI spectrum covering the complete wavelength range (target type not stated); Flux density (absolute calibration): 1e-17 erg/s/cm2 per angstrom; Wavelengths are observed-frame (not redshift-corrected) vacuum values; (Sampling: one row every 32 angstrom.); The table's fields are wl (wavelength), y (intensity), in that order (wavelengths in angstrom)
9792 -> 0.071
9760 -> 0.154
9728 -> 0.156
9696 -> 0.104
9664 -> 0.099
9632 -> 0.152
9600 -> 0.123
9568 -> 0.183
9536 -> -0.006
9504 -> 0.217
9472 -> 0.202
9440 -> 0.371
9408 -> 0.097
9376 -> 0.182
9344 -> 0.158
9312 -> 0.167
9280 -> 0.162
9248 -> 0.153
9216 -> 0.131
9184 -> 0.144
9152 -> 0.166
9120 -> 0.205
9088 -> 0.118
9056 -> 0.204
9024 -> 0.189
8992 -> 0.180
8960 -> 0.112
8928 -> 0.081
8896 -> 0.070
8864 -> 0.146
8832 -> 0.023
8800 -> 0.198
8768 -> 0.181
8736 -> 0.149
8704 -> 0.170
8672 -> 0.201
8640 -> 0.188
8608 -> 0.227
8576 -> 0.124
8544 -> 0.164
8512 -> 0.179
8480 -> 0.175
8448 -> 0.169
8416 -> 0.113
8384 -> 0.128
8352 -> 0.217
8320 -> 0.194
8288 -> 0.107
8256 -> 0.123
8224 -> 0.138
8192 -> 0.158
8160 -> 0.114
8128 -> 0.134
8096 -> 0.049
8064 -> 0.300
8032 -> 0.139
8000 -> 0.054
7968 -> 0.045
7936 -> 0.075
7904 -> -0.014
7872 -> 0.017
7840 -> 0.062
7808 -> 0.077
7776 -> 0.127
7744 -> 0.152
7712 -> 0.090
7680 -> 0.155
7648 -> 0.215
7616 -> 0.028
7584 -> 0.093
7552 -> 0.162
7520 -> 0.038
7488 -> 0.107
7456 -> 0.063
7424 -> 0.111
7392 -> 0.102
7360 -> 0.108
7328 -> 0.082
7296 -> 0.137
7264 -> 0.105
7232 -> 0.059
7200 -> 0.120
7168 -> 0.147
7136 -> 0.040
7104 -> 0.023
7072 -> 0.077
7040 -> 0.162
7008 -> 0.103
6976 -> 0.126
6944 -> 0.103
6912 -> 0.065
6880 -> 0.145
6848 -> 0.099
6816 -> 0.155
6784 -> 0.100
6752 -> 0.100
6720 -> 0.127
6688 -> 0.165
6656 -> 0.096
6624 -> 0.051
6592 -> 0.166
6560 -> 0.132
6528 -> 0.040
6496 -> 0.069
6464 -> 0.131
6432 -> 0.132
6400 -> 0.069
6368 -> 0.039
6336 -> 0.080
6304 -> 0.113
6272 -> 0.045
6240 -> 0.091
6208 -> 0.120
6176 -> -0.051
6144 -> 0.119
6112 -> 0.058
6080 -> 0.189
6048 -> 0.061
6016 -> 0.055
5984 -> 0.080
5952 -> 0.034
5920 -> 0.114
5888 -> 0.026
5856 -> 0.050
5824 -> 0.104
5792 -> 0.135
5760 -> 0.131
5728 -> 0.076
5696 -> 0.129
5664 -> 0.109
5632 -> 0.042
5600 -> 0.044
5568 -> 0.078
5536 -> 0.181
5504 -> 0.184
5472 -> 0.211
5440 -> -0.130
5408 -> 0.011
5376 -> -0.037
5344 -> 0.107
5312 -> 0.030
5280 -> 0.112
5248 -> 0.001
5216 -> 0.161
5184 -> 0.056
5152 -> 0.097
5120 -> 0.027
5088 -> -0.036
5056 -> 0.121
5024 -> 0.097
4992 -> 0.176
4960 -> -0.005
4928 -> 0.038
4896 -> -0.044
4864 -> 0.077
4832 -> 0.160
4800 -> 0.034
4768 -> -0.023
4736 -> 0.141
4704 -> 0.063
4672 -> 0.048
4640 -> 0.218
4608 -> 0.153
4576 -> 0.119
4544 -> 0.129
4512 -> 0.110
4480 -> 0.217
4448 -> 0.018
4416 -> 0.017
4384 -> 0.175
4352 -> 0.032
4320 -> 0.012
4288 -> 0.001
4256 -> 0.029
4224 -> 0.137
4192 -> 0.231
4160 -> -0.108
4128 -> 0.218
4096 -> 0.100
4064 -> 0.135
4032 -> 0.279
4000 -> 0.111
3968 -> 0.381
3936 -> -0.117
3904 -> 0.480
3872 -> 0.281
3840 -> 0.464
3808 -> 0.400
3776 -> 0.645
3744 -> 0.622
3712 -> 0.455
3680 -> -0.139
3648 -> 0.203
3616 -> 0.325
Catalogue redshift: 1.159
